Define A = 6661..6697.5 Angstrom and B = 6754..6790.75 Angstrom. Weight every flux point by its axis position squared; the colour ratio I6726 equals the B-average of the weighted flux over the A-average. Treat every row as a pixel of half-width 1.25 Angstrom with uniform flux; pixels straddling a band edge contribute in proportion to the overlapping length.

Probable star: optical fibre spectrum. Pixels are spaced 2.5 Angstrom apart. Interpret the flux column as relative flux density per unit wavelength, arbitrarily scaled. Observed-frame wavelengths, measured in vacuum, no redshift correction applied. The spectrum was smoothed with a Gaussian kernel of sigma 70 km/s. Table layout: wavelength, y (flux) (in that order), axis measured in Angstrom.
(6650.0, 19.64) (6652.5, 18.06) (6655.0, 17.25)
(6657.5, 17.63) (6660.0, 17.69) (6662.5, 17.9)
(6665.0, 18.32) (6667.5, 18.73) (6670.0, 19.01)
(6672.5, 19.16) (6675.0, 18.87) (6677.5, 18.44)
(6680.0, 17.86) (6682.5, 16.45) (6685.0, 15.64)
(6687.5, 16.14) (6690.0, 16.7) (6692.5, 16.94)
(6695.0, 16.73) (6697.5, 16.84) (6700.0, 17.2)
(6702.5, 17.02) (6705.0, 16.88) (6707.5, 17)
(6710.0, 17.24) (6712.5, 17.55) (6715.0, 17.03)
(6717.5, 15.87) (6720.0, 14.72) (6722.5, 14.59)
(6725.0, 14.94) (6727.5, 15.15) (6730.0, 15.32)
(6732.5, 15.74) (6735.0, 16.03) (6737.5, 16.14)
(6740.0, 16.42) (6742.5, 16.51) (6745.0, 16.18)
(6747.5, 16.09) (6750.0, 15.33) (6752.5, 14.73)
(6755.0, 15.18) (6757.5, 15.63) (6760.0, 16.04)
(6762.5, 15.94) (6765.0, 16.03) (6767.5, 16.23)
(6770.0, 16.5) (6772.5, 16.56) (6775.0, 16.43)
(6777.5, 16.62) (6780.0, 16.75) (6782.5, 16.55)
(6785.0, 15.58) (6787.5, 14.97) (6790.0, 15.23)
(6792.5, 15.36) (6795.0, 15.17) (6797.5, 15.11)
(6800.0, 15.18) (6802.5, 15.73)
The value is 0.94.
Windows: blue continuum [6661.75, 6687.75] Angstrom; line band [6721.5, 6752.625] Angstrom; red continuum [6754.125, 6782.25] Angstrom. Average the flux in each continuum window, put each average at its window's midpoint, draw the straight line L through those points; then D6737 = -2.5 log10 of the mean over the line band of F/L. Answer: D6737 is 0.07 mag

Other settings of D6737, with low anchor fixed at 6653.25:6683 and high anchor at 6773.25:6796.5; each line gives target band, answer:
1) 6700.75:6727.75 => 0.066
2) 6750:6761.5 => 0.070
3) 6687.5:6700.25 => 0.054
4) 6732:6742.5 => 0.042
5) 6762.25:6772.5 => -0.003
